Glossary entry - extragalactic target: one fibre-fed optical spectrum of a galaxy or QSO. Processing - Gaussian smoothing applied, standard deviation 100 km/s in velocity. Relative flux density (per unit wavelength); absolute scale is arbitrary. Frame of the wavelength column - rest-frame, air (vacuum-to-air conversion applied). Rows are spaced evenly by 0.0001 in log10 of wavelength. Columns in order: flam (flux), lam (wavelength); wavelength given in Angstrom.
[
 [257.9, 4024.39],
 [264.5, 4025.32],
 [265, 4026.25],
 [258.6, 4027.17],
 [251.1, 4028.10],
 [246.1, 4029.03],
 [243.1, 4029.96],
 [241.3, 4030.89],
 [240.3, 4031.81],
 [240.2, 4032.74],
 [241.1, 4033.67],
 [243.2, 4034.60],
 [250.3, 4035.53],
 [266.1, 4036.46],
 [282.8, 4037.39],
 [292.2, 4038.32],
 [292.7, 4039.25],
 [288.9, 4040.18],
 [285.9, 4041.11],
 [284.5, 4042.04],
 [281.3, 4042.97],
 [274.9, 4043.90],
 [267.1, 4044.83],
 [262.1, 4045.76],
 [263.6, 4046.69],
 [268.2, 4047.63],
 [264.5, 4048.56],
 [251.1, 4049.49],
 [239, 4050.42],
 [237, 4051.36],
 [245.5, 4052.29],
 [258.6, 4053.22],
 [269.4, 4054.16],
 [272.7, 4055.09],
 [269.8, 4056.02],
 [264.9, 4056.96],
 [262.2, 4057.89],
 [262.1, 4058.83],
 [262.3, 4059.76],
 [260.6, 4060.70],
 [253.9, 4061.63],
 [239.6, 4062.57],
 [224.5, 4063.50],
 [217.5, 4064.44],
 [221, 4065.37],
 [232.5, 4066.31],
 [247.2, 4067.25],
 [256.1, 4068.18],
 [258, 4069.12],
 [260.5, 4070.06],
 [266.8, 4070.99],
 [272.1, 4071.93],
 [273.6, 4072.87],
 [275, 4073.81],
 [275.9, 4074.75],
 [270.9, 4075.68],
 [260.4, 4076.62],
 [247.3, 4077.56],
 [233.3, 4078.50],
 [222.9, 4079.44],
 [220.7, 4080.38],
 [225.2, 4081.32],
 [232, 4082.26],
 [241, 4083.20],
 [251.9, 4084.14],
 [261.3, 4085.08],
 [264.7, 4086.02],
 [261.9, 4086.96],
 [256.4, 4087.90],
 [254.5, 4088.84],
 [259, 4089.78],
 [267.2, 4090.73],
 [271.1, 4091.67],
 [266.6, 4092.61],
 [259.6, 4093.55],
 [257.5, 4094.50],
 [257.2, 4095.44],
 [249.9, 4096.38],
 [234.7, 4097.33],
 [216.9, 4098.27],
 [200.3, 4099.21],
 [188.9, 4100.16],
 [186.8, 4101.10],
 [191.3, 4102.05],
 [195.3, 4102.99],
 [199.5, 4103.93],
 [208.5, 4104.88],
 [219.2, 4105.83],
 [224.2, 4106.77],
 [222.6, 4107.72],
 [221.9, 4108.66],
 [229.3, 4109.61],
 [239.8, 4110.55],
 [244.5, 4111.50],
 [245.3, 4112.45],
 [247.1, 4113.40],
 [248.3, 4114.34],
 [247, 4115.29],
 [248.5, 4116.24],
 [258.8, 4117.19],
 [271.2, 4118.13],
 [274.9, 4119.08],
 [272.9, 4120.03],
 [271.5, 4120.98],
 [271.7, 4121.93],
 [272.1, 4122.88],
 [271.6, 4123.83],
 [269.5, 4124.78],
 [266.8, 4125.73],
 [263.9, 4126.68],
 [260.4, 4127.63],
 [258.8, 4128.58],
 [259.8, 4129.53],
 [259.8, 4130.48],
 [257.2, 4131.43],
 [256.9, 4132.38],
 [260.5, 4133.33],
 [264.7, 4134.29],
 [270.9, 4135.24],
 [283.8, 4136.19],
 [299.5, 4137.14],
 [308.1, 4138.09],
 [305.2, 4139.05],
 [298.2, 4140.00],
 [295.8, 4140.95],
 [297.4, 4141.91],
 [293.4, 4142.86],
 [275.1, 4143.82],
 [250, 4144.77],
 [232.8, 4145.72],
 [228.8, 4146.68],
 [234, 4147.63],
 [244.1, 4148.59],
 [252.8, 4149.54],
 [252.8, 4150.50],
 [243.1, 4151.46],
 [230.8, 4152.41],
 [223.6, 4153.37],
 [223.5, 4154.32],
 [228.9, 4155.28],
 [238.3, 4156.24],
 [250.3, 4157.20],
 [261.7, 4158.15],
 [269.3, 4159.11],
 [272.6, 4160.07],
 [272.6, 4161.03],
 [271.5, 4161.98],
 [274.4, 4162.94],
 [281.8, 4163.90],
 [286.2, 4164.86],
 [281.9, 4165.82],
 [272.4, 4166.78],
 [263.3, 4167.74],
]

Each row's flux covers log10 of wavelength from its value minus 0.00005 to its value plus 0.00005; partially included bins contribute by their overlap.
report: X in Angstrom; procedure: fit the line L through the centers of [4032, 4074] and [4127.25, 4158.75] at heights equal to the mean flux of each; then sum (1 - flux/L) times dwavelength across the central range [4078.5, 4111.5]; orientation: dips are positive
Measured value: 3.3 Angstrom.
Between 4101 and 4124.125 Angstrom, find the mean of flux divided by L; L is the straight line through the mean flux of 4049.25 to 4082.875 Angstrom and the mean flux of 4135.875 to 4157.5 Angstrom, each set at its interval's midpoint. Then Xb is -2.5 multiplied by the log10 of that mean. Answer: 0.07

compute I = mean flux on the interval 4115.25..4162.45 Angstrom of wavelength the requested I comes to 263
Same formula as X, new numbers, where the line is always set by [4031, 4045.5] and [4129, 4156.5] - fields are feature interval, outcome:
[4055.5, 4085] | 1.7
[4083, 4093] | 0.2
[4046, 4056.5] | 0.4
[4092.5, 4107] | 2.4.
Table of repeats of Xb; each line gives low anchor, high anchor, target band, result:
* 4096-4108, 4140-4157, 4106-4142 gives -0.15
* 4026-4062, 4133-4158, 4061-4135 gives 0.06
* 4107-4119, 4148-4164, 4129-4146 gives -0.12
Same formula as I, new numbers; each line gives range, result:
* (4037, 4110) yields 250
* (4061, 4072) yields 245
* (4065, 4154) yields 252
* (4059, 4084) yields 248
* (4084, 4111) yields 235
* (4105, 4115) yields 234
